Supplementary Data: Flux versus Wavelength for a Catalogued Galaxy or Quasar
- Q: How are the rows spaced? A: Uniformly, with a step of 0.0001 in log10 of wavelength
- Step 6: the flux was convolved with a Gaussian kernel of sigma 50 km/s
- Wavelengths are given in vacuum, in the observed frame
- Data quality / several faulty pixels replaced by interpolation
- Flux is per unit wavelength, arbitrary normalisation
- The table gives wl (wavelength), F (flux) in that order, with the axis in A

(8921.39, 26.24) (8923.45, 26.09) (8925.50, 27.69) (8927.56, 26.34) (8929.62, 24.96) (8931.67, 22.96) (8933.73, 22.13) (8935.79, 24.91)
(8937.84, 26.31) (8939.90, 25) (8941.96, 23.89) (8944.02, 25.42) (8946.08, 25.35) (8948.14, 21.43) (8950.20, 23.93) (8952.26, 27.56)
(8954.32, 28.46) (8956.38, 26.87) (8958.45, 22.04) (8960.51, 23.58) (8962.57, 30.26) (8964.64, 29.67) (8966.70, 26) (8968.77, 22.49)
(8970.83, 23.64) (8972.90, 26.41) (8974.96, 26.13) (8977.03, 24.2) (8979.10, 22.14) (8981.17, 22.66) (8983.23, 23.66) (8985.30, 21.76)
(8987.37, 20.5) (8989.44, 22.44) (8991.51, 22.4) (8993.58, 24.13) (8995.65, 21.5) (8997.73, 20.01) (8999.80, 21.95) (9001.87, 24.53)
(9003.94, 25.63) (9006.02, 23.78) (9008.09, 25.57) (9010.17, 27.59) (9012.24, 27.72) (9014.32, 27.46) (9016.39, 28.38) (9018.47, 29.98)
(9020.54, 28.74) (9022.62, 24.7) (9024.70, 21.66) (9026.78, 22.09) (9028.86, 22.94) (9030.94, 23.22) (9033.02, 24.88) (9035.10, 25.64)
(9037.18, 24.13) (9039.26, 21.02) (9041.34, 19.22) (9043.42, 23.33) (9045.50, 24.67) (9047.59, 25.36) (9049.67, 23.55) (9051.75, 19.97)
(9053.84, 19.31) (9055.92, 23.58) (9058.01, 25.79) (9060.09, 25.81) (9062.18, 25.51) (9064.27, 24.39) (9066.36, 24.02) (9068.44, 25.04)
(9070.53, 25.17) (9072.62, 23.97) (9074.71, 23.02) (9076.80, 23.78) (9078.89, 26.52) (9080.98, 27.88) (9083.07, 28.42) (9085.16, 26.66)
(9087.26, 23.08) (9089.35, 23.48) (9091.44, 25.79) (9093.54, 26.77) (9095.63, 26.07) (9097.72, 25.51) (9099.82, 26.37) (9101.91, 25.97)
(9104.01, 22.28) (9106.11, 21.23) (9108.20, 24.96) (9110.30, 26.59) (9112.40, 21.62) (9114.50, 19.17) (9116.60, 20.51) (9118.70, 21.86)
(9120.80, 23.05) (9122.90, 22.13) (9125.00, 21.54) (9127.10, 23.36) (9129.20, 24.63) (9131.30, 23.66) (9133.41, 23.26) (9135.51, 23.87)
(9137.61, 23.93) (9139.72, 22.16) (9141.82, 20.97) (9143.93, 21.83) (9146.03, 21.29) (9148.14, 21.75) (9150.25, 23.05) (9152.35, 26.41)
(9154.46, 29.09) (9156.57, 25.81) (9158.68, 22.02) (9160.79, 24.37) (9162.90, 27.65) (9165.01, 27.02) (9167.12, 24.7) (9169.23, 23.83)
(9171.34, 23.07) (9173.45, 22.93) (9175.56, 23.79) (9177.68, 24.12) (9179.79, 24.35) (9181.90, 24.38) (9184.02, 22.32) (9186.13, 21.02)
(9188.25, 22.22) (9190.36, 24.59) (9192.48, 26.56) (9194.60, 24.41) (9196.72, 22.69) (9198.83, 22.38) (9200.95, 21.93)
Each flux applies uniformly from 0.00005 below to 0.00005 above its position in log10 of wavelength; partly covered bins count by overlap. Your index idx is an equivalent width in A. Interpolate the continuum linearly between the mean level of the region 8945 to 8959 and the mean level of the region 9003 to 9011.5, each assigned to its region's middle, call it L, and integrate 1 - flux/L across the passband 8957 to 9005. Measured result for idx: 3.05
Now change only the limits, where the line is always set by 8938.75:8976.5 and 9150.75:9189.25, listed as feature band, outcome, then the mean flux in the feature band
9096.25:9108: 0.2 A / 24.4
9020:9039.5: 0.9 A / 23.9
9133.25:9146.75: 1.1 A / 22.5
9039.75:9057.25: 1.8 A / 22.4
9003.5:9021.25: -1.5 A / 27.2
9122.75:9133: 0.6 A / 23.2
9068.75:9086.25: -0.6 A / 25.6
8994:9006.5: 1.1 A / 22.9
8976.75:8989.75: 1.5 A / 22.4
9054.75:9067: 0.1 A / 24.8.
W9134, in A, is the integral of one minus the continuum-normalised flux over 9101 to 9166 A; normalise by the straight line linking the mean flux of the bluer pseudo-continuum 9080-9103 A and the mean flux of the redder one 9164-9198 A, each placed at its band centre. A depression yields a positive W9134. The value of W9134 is 4.0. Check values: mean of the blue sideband 26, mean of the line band 23.4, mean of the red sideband 23.9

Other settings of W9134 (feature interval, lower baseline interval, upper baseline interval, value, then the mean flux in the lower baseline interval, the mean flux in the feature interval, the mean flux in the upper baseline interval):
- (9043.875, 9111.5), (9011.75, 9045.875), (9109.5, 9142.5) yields -3.1 A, 24.6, 24.7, 22.6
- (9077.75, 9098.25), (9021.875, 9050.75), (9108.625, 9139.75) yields -2.7 A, 23.3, 26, 22.8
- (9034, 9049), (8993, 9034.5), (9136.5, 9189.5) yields 0.8 A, 24.8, 23.4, 23.8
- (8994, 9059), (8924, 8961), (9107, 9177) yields 0.6 A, 25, 24.1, 23.5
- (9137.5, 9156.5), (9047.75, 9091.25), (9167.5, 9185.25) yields 0.3 A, 24.5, 23.5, 23.6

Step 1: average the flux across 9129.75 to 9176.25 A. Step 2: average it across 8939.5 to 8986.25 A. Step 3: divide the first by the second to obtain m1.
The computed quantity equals 0.96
